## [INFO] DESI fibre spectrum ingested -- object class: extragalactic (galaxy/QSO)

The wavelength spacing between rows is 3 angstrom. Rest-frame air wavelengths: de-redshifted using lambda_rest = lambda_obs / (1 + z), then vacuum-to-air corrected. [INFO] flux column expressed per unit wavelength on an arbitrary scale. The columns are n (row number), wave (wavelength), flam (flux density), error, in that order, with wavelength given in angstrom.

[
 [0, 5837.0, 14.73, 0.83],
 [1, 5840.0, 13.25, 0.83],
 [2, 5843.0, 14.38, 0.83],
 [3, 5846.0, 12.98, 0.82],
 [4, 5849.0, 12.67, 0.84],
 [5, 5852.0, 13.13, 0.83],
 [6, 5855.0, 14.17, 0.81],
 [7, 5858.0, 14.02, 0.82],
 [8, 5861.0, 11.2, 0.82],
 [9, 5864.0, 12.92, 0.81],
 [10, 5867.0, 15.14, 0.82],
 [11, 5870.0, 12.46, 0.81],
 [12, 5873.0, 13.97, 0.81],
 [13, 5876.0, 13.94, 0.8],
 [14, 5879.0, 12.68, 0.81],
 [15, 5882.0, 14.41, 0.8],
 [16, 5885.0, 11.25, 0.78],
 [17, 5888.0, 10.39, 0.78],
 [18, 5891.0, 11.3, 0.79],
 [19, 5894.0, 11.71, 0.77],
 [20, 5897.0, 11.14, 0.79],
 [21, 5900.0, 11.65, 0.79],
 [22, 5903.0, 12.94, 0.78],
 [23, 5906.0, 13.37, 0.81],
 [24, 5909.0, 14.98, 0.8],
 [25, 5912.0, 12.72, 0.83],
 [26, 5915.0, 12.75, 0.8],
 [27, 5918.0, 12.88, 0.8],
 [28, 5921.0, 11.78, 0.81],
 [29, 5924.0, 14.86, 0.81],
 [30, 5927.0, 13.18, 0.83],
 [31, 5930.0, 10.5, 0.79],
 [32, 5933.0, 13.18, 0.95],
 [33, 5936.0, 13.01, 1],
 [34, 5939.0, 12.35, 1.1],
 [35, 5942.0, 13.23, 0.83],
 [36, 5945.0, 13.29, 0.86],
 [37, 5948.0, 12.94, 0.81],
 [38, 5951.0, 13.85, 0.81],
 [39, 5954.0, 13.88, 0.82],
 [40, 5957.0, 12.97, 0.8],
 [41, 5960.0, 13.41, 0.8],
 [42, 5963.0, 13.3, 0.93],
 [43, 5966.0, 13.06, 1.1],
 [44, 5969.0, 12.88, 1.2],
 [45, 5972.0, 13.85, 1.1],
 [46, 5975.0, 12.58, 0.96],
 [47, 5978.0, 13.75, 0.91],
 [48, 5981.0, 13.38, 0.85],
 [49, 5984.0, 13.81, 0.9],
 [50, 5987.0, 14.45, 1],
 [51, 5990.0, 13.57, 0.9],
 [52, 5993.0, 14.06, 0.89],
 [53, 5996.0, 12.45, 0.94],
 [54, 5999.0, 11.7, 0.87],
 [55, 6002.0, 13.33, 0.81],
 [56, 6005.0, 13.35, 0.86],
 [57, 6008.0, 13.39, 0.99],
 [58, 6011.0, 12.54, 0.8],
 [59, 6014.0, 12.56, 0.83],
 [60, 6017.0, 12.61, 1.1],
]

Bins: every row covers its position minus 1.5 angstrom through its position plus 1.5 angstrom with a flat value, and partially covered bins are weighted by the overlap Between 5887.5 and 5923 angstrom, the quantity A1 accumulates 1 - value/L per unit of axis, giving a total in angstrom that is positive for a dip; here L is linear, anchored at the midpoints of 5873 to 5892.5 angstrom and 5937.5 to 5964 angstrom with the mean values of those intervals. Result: 0.92 angstrom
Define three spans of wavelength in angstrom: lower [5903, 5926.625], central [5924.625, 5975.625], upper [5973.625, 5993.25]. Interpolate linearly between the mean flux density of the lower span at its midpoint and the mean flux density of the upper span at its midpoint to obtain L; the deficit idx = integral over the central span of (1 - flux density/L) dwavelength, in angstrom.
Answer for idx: 1.6 angstrom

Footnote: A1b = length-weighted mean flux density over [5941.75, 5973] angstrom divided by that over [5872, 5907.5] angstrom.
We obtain 1.1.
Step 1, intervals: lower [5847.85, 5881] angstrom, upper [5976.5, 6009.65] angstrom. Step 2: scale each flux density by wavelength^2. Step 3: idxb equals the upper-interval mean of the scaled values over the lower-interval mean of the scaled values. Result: 1.05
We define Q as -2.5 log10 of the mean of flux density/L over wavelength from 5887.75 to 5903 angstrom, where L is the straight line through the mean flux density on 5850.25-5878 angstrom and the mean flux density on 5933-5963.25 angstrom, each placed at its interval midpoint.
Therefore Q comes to 0.16 mag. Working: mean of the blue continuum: 13.4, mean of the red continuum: 13.2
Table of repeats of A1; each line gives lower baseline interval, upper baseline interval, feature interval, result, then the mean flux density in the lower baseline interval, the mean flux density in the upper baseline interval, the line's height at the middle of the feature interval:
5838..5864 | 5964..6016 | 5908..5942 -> 0.81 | 13.2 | 13.2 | 13.2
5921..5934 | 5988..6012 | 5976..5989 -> -0.77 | 12.8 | 13.1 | 13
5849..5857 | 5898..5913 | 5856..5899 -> 2.22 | 13.5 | 13.1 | 13.3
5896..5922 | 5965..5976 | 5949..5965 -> -0.51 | 12.7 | 13.1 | 13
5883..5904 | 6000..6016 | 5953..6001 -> -2.80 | 11.5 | 13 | 12.6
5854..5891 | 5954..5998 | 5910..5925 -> 0.17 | 13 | 13.4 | 13.1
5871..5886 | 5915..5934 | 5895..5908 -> 0.64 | 13.3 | 12.7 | 13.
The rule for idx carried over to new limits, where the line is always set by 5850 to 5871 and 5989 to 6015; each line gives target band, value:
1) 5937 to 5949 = 0.1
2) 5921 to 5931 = 0.3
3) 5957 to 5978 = -0.2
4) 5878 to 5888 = 0.6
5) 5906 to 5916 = -0.2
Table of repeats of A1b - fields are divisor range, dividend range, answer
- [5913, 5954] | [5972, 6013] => 1.03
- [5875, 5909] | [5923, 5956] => 1.06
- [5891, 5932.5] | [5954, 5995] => 1.07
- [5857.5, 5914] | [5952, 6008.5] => 1.05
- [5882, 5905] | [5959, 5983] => 1.13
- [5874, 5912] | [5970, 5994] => 1.09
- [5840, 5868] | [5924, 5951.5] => 0.97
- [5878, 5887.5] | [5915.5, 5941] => 1.02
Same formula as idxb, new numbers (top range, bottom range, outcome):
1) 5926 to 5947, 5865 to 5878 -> 0.94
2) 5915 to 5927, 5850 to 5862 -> 1.02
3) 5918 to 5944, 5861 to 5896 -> 1.03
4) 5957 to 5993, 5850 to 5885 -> 1.05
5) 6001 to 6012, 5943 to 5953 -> 1.00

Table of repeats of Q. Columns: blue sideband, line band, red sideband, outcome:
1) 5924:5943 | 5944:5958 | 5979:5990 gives -0.02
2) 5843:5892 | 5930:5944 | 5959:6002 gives 0.04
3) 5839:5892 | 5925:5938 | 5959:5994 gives 0.06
